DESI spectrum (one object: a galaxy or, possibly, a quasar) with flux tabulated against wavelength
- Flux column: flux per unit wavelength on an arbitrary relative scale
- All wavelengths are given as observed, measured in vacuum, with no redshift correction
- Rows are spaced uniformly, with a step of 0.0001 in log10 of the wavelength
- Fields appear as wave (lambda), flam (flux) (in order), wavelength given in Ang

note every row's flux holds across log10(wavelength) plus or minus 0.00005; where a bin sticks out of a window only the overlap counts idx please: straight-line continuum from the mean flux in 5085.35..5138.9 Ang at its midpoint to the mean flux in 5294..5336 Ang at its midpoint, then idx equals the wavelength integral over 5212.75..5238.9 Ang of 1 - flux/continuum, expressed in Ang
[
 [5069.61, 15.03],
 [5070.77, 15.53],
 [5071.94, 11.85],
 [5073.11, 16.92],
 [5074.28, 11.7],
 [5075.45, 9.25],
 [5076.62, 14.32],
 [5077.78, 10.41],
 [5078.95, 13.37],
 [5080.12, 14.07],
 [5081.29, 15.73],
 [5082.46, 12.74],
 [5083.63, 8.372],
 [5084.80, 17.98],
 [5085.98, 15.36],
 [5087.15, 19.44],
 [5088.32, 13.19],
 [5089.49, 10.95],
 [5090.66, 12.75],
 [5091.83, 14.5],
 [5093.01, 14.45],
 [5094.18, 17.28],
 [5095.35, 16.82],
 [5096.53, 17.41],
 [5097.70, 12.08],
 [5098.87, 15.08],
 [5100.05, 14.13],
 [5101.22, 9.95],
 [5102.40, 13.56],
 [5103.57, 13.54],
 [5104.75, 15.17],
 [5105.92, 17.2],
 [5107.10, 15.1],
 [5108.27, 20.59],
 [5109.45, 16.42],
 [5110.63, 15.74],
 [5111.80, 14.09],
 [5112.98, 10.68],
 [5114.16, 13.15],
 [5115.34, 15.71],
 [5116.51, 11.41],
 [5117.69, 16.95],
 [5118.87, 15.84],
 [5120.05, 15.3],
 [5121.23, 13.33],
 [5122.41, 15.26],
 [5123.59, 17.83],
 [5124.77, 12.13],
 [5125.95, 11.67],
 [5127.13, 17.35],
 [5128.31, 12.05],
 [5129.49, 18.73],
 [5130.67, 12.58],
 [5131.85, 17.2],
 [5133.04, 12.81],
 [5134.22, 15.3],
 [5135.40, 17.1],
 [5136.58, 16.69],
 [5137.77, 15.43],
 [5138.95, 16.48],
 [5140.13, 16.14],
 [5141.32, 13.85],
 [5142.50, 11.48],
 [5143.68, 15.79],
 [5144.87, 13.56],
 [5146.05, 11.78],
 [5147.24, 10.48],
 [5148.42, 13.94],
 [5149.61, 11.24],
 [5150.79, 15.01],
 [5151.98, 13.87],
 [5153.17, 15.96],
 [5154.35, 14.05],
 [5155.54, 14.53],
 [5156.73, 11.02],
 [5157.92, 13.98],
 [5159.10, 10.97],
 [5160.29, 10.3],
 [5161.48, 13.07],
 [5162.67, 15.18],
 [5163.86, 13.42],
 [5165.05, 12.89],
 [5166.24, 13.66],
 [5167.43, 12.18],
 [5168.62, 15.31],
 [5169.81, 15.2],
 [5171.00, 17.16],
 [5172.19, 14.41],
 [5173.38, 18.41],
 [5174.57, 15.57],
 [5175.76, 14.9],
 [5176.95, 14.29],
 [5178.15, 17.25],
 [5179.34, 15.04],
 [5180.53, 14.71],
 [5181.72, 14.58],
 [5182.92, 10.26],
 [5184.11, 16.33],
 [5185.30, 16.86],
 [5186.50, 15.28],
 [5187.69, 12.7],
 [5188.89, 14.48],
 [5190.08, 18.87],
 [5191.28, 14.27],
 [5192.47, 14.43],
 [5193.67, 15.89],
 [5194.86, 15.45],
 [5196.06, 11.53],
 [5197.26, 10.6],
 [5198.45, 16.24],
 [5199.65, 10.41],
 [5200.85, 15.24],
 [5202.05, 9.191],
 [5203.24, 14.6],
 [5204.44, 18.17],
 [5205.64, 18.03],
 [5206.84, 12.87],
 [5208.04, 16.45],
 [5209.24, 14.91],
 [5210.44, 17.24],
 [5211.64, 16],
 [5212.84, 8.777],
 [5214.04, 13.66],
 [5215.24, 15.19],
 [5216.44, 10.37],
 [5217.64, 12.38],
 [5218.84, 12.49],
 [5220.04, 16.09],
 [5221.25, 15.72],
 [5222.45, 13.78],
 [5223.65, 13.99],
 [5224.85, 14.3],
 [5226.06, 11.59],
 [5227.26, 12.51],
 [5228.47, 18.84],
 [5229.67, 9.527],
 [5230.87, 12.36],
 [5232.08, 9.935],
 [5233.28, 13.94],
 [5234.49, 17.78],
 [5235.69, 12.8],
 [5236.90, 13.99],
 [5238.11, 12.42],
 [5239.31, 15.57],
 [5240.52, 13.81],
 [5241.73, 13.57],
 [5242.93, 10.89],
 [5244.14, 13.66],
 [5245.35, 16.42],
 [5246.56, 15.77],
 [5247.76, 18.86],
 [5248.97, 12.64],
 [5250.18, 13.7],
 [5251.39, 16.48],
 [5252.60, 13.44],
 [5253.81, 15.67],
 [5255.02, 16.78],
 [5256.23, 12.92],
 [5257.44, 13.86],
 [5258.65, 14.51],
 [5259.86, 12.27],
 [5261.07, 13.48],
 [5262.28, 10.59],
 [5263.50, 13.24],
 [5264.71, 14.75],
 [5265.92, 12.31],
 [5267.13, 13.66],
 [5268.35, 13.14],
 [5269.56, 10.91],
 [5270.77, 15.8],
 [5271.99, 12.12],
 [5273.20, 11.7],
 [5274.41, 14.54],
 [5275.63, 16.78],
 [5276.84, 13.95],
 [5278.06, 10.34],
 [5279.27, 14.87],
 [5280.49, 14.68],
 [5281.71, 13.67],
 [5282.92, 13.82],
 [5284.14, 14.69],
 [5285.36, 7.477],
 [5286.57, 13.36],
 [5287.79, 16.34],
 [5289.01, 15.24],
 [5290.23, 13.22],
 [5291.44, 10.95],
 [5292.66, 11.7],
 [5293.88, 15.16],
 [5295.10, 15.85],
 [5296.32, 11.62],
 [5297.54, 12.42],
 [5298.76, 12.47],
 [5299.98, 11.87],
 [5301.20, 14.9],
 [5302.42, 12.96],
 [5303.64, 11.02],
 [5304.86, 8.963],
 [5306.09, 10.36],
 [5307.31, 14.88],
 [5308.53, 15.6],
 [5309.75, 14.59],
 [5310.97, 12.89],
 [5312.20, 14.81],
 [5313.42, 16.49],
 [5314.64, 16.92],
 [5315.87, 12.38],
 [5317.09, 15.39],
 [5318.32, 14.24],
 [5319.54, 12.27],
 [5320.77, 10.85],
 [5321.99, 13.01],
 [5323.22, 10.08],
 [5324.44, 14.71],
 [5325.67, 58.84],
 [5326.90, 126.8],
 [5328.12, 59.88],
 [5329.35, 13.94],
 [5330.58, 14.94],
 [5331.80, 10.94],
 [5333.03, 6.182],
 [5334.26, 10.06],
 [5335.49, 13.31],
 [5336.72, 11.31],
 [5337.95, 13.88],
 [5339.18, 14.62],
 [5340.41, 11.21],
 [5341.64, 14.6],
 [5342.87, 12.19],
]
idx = 5.77 Ang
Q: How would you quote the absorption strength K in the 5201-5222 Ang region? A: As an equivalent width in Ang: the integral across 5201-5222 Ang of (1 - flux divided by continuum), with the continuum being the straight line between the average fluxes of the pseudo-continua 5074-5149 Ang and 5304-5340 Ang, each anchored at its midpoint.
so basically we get 3.4 Ang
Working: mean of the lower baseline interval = 14.4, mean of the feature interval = 14.3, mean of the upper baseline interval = 20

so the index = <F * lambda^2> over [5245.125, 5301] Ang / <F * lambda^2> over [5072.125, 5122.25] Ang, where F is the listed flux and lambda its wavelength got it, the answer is 1.0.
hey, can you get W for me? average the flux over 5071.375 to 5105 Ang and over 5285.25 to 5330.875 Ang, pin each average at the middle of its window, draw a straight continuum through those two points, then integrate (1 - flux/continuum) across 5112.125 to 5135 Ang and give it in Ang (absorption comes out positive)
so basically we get 0.2 Ang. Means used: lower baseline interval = 13.9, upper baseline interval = 18.8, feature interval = 14.5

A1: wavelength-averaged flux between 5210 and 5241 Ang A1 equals 13.6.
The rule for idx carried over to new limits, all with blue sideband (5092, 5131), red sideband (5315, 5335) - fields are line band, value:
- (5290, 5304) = 6.4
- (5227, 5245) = 6.3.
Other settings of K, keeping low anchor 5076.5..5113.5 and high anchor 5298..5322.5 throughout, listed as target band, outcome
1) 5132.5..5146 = -0.6 Ang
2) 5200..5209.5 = -0.6 Ang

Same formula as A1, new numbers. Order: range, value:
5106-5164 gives 14.4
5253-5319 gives 13.5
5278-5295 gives 13.4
